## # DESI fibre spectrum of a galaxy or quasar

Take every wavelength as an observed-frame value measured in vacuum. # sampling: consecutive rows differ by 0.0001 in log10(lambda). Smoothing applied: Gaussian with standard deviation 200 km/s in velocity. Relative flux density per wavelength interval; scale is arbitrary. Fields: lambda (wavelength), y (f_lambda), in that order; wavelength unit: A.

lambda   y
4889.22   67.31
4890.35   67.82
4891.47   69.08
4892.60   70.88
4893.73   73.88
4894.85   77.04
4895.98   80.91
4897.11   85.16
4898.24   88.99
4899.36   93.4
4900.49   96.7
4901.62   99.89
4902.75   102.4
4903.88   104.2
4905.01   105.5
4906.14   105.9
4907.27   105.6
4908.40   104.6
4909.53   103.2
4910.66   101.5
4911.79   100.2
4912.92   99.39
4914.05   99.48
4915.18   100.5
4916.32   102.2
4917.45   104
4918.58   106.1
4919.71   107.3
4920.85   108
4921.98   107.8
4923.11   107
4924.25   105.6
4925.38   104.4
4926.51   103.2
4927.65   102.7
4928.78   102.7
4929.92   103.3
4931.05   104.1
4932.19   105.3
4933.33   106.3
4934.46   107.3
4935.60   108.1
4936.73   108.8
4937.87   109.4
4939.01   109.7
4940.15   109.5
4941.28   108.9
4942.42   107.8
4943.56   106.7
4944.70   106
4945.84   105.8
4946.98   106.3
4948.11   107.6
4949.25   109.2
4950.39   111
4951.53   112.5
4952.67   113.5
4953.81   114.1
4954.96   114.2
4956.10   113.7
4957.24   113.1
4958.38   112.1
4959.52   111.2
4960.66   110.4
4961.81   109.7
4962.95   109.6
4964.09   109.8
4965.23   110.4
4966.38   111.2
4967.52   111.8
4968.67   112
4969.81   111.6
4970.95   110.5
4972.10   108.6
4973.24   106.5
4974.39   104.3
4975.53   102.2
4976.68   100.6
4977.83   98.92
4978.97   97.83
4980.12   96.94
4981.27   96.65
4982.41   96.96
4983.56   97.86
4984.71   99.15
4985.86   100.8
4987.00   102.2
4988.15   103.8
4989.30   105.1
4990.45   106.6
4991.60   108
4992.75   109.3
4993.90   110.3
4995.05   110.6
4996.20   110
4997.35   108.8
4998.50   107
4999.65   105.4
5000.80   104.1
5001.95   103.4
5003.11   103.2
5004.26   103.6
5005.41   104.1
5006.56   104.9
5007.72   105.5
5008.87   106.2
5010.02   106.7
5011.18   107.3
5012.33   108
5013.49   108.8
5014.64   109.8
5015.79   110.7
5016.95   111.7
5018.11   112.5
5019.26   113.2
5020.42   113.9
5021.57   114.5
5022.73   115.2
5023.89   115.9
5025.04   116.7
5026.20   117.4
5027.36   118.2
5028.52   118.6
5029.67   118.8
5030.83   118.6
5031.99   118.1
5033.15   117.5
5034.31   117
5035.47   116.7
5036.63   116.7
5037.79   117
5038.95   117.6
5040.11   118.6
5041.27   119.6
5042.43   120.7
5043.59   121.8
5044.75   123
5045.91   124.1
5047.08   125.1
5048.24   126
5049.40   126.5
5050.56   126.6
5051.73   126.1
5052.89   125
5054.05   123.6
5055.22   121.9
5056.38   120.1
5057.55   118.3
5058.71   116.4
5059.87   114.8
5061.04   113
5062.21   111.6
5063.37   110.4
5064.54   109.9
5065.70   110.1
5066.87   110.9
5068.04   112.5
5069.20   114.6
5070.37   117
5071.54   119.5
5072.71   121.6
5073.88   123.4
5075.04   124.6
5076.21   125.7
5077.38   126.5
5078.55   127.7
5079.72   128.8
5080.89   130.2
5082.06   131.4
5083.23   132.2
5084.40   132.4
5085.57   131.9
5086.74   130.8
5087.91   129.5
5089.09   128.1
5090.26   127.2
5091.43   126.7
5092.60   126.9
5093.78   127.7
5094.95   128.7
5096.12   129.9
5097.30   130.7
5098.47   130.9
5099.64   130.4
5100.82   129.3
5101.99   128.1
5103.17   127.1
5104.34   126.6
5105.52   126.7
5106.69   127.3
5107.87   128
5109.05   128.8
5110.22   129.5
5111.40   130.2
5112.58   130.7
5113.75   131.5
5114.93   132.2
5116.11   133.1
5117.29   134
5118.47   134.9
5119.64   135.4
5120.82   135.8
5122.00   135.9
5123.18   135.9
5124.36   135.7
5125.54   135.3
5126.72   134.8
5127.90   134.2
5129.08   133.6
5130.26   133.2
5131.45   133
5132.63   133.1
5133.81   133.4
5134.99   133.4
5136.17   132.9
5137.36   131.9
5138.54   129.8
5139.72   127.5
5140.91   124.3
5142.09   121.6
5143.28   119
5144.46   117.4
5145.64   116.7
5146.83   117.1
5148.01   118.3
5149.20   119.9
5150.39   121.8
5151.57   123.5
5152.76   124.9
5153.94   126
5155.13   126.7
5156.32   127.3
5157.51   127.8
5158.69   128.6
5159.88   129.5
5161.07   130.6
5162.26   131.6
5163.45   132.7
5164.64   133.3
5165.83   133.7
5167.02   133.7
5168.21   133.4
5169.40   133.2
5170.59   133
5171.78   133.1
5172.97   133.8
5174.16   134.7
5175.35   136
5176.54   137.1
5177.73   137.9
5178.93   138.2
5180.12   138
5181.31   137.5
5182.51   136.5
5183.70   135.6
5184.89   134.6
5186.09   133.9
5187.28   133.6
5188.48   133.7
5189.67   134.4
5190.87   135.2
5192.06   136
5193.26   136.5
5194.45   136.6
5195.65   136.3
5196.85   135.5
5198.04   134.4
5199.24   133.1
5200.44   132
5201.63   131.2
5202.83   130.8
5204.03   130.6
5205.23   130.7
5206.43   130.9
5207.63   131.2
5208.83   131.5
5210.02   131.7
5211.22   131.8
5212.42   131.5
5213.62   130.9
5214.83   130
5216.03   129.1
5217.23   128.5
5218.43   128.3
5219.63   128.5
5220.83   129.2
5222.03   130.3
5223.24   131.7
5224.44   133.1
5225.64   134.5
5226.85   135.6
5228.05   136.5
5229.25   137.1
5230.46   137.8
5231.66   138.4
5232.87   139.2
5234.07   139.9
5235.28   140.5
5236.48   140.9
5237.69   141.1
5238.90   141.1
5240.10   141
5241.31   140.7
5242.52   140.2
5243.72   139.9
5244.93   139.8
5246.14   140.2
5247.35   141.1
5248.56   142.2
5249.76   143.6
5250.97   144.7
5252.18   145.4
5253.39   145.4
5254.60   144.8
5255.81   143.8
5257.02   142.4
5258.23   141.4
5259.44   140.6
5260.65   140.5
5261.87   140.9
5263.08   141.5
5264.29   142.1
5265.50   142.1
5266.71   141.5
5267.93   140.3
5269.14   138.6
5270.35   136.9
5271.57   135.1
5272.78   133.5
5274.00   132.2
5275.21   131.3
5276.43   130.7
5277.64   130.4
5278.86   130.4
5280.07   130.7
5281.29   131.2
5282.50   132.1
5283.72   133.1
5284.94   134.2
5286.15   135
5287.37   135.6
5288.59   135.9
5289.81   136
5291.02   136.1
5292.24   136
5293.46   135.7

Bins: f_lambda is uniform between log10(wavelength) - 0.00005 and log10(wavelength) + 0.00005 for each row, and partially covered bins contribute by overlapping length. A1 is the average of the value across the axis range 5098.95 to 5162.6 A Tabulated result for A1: 129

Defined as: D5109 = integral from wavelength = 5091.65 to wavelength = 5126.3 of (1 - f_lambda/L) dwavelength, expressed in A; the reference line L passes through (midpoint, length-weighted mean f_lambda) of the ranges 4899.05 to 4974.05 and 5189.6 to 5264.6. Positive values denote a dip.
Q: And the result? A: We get -1.8 A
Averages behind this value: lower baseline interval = 107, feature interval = 131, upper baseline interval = 137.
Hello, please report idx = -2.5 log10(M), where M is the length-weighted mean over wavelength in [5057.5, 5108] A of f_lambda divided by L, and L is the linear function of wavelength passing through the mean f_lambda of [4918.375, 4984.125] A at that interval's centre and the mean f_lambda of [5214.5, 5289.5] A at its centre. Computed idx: -0.033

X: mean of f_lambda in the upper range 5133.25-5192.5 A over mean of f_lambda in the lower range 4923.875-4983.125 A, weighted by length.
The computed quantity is 1.21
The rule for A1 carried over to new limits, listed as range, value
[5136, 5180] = 129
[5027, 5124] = 125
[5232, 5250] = 141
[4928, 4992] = 107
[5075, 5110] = 129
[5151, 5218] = 133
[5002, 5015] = 106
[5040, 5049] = 123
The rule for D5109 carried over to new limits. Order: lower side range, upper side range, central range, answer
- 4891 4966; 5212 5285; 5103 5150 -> -1.99 A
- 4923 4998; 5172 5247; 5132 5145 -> -0.08 A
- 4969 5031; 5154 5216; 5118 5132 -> -1.13 A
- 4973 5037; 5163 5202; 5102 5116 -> -0.59 A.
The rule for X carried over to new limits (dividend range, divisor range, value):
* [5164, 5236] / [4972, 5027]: 1.26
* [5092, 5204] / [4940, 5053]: 1.18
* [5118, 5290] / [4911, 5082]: 1.20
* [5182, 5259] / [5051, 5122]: 1.08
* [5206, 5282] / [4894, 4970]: 1.30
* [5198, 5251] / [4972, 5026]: 1.27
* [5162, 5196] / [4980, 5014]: 1.29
